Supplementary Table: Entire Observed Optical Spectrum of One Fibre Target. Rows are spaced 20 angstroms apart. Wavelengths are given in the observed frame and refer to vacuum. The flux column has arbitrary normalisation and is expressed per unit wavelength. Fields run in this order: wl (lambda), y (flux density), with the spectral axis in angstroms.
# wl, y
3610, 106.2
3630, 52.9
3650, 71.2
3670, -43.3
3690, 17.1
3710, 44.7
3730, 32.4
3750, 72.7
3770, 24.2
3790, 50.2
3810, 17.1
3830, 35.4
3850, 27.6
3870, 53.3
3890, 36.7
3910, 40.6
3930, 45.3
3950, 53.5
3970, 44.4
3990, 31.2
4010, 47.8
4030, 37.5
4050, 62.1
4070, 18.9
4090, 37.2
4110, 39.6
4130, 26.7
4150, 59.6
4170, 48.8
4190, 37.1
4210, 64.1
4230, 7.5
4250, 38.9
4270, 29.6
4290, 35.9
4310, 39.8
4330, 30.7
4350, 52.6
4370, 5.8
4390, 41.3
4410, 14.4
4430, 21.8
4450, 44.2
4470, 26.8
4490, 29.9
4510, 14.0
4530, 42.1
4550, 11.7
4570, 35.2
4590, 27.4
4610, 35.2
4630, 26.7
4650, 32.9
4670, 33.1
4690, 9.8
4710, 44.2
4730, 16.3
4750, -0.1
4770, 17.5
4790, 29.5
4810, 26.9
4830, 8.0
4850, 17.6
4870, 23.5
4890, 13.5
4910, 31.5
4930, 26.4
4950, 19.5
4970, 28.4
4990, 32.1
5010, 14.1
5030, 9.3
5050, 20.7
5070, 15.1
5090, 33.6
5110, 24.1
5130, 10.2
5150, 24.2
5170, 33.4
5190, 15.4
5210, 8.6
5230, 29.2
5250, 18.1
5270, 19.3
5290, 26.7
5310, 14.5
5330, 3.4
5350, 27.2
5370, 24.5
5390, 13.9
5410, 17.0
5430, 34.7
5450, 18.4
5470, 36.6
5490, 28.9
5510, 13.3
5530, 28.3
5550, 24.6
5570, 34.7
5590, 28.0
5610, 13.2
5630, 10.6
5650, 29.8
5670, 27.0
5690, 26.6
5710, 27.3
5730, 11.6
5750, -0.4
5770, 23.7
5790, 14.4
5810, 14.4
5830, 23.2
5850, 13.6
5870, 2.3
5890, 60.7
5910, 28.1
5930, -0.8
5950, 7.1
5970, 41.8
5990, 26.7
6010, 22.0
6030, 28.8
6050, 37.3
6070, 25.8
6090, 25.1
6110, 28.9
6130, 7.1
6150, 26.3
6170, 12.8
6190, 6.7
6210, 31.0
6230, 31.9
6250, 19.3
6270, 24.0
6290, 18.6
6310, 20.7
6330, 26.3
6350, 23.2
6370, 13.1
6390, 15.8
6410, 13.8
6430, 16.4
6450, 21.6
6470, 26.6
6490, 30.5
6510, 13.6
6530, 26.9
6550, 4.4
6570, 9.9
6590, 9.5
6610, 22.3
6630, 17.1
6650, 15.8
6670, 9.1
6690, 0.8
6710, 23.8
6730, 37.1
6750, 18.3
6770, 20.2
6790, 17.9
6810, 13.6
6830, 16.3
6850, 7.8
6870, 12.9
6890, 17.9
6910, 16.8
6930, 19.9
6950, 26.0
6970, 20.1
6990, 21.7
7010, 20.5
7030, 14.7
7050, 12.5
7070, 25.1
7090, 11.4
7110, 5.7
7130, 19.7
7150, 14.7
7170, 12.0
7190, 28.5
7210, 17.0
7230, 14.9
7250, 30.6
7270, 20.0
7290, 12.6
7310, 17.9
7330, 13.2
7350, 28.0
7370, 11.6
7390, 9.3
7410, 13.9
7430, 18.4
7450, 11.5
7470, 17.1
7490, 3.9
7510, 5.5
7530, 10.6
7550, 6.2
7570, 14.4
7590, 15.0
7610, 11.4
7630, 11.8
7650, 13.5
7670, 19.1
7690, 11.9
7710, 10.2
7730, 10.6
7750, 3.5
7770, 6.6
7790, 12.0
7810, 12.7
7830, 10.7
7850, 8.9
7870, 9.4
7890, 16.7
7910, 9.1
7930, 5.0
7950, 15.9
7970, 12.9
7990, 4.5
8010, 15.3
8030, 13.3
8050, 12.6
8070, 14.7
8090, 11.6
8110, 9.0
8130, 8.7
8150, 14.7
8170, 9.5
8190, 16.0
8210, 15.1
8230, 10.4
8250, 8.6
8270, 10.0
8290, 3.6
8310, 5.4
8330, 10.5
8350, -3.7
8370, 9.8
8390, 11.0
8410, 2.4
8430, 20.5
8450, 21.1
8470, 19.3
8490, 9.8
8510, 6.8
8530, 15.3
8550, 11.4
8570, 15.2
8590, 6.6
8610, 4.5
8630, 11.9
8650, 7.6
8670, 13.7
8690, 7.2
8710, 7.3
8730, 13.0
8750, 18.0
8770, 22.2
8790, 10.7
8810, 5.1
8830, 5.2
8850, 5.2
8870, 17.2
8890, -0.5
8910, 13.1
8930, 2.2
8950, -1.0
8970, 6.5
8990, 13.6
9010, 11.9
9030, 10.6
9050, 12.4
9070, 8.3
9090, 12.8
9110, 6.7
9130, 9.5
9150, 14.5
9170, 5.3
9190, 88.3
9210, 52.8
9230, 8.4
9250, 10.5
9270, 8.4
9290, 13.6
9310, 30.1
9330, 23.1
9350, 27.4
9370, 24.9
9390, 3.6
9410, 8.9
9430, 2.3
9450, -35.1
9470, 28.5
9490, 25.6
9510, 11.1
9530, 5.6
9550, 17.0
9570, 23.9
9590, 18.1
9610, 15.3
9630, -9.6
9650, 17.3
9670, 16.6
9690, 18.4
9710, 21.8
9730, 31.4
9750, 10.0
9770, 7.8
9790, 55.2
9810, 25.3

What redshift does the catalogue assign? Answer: 1.47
